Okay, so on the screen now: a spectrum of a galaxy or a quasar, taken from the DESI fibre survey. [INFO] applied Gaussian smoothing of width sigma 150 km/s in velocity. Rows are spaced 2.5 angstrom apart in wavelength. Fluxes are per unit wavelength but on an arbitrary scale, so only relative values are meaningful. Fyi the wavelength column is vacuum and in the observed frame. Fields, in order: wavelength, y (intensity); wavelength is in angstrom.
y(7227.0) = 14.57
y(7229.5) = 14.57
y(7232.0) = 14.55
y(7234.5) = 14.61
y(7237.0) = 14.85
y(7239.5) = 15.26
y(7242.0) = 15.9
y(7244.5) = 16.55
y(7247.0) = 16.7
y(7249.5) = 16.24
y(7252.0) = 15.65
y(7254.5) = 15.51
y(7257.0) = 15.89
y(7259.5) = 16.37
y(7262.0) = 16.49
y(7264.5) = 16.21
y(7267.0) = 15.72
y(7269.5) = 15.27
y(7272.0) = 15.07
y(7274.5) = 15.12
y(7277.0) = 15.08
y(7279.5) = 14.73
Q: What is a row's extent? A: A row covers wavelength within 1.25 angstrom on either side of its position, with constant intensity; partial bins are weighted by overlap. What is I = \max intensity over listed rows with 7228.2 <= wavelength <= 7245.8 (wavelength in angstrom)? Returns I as 16.55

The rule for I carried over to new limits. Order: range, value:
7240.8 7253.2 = 16.7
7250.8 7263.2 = 16.49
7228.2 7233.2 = 14.57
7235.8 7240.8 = 15.26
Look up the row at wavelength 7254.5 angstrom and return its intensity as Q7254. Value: 15.51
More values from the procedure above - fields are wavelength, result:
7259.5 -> 16.37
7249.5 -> 16.24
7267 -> 15.72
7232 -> 14.55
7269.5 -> 15.27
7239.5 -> 15.26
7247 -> 16.7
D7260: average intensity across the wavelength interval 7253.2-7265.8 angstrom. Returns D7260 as 16.1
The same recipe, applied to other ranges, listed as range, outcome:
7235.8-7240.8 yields 15.1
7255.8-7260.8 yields 16.1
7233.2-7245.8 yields 15.4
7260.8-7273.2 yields 15.8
